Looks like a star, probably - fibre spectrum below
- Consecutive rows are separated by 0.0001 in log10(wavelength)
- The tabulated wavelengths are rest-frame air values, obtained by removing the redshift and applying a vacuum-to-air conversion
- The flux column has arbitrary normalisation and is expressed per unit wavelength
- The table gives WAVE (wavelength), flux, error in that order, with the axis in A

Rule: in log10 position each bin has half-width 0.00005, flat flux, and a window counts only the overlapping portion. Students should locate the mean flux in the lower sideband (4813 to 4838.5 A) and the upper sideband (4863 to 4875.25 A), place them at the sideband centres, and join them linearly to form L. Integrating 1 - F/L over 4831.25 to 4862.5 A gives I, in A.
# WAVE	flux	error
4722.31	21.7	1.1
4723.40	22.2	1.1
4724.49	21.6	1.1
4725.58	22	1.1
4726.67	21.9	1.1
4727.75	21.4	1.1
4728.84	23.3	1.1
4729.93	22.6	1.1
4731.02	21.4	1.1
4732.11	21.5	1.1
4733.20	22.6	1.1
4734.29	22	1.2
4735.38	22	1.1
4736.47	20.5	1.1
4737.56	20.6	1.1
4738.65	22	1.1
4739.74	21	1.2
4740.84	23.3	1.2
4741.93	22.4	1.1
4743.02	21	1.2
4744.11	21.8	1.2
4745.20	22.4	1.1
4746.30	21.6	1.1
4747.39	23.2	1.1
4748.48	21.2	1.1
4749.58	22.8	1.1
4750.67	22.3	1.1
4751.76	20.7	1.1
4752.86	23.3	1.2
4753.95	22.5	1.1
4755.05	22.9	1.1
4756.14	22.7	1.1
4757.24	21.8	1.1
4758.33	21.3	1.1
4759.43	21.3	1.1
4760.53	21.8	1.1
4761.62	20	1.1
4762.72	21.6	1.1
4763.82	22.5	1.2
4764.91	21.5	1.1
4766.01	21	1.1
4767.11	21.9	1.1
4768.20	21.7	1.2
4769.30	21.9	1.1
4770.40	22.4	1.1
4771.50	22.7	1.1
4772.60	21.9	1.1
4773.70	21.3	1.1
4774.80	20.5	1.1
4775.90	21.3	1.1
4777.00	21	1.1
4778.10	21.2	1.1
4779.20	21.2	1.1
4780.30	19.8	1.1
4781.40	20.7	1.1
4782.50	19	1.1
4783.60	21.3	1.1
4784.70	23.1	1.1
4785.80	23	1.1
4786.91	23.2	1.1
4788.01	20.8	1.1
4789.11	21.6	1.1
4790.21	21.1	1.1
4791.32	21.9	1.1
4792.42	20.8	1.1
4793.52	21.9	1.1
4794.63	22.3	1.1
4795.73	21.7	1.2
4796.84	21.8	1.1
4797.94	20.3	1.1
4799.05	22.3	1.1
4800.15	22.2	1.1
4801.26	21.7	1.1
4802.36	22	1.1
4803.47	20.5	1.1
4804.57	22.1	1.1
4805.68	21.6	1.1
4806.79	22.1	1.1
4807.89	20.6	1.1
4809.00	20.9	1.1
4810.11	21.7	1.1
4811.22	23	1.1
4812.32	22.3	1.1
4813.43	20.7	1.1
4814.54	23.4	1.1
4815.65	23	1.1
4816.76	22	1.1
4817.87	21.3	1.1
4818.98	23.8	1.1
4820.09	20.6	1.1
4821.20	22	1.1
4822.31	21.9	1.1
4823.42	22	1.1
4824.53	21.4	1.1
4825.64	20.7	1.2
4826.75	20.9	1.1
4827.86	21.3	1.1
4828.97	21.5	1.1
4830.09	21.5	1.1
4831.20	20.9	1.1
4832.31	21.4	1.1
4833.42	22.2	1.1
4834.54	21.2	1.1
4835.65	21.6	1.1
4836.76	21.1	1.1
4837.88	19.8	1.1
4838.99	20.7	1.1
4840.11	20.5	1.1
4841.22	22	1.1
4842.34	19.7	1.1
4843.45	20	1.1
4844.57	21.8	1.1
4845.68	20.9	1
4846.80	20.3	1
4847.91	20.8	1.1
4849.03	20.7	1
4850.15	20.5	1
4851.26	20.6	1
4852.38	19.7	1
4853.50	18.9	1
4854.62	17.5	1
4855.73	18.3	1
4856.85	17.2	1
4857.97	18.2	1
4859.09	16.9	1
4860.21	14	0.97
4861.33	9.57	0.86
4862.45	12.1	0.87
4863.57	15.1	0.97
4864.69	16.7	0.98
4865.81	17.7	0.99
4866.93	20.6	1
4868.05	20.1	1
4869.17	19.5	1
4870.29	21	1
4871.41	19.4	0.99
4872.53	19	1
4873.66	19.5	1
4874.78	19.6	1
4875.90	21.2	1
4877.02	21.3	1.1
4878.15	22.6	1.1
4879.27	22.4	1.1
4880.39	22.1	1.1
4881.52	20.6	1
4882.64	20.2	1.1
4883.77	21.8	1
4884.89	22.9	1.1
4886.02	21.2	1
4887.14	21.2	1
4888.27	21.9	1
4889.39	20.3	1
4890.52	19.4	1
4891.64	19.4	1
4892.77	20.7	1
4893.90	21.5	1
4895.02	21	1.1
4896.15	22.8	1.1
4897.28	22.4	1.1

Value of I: 1.5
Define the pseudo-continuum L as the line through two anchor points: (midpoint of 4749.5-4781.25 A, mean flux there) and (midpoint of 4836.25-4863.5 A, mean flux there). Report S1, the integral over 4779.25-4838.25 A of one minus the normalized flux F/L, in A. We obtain -4.20 A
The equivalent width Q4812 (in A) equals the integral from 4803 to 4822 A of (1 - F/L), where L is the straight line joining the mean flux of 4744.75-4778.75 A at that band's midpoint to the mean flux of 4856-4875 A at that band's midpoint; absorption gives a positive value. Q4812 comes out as -2.2 A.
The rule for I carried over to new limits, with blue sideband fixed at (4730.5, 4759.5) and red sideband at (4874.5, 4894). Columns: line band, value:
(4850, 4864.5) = 3.1 A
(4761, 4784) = 0.6 A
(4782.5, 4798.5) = 0.0 A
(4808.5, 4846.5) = 0.0 A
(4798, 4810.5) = 0.0 A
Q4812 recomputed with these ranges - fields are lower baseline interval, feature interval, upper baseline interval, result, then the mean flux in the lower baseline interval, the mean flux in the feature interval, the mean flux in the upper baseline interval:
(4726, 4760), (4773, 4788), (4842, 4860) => -0.1 A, 22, 21.3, 19.4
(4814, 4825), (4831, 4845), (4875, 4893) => 0.6 A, 22.1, 21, 21.2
